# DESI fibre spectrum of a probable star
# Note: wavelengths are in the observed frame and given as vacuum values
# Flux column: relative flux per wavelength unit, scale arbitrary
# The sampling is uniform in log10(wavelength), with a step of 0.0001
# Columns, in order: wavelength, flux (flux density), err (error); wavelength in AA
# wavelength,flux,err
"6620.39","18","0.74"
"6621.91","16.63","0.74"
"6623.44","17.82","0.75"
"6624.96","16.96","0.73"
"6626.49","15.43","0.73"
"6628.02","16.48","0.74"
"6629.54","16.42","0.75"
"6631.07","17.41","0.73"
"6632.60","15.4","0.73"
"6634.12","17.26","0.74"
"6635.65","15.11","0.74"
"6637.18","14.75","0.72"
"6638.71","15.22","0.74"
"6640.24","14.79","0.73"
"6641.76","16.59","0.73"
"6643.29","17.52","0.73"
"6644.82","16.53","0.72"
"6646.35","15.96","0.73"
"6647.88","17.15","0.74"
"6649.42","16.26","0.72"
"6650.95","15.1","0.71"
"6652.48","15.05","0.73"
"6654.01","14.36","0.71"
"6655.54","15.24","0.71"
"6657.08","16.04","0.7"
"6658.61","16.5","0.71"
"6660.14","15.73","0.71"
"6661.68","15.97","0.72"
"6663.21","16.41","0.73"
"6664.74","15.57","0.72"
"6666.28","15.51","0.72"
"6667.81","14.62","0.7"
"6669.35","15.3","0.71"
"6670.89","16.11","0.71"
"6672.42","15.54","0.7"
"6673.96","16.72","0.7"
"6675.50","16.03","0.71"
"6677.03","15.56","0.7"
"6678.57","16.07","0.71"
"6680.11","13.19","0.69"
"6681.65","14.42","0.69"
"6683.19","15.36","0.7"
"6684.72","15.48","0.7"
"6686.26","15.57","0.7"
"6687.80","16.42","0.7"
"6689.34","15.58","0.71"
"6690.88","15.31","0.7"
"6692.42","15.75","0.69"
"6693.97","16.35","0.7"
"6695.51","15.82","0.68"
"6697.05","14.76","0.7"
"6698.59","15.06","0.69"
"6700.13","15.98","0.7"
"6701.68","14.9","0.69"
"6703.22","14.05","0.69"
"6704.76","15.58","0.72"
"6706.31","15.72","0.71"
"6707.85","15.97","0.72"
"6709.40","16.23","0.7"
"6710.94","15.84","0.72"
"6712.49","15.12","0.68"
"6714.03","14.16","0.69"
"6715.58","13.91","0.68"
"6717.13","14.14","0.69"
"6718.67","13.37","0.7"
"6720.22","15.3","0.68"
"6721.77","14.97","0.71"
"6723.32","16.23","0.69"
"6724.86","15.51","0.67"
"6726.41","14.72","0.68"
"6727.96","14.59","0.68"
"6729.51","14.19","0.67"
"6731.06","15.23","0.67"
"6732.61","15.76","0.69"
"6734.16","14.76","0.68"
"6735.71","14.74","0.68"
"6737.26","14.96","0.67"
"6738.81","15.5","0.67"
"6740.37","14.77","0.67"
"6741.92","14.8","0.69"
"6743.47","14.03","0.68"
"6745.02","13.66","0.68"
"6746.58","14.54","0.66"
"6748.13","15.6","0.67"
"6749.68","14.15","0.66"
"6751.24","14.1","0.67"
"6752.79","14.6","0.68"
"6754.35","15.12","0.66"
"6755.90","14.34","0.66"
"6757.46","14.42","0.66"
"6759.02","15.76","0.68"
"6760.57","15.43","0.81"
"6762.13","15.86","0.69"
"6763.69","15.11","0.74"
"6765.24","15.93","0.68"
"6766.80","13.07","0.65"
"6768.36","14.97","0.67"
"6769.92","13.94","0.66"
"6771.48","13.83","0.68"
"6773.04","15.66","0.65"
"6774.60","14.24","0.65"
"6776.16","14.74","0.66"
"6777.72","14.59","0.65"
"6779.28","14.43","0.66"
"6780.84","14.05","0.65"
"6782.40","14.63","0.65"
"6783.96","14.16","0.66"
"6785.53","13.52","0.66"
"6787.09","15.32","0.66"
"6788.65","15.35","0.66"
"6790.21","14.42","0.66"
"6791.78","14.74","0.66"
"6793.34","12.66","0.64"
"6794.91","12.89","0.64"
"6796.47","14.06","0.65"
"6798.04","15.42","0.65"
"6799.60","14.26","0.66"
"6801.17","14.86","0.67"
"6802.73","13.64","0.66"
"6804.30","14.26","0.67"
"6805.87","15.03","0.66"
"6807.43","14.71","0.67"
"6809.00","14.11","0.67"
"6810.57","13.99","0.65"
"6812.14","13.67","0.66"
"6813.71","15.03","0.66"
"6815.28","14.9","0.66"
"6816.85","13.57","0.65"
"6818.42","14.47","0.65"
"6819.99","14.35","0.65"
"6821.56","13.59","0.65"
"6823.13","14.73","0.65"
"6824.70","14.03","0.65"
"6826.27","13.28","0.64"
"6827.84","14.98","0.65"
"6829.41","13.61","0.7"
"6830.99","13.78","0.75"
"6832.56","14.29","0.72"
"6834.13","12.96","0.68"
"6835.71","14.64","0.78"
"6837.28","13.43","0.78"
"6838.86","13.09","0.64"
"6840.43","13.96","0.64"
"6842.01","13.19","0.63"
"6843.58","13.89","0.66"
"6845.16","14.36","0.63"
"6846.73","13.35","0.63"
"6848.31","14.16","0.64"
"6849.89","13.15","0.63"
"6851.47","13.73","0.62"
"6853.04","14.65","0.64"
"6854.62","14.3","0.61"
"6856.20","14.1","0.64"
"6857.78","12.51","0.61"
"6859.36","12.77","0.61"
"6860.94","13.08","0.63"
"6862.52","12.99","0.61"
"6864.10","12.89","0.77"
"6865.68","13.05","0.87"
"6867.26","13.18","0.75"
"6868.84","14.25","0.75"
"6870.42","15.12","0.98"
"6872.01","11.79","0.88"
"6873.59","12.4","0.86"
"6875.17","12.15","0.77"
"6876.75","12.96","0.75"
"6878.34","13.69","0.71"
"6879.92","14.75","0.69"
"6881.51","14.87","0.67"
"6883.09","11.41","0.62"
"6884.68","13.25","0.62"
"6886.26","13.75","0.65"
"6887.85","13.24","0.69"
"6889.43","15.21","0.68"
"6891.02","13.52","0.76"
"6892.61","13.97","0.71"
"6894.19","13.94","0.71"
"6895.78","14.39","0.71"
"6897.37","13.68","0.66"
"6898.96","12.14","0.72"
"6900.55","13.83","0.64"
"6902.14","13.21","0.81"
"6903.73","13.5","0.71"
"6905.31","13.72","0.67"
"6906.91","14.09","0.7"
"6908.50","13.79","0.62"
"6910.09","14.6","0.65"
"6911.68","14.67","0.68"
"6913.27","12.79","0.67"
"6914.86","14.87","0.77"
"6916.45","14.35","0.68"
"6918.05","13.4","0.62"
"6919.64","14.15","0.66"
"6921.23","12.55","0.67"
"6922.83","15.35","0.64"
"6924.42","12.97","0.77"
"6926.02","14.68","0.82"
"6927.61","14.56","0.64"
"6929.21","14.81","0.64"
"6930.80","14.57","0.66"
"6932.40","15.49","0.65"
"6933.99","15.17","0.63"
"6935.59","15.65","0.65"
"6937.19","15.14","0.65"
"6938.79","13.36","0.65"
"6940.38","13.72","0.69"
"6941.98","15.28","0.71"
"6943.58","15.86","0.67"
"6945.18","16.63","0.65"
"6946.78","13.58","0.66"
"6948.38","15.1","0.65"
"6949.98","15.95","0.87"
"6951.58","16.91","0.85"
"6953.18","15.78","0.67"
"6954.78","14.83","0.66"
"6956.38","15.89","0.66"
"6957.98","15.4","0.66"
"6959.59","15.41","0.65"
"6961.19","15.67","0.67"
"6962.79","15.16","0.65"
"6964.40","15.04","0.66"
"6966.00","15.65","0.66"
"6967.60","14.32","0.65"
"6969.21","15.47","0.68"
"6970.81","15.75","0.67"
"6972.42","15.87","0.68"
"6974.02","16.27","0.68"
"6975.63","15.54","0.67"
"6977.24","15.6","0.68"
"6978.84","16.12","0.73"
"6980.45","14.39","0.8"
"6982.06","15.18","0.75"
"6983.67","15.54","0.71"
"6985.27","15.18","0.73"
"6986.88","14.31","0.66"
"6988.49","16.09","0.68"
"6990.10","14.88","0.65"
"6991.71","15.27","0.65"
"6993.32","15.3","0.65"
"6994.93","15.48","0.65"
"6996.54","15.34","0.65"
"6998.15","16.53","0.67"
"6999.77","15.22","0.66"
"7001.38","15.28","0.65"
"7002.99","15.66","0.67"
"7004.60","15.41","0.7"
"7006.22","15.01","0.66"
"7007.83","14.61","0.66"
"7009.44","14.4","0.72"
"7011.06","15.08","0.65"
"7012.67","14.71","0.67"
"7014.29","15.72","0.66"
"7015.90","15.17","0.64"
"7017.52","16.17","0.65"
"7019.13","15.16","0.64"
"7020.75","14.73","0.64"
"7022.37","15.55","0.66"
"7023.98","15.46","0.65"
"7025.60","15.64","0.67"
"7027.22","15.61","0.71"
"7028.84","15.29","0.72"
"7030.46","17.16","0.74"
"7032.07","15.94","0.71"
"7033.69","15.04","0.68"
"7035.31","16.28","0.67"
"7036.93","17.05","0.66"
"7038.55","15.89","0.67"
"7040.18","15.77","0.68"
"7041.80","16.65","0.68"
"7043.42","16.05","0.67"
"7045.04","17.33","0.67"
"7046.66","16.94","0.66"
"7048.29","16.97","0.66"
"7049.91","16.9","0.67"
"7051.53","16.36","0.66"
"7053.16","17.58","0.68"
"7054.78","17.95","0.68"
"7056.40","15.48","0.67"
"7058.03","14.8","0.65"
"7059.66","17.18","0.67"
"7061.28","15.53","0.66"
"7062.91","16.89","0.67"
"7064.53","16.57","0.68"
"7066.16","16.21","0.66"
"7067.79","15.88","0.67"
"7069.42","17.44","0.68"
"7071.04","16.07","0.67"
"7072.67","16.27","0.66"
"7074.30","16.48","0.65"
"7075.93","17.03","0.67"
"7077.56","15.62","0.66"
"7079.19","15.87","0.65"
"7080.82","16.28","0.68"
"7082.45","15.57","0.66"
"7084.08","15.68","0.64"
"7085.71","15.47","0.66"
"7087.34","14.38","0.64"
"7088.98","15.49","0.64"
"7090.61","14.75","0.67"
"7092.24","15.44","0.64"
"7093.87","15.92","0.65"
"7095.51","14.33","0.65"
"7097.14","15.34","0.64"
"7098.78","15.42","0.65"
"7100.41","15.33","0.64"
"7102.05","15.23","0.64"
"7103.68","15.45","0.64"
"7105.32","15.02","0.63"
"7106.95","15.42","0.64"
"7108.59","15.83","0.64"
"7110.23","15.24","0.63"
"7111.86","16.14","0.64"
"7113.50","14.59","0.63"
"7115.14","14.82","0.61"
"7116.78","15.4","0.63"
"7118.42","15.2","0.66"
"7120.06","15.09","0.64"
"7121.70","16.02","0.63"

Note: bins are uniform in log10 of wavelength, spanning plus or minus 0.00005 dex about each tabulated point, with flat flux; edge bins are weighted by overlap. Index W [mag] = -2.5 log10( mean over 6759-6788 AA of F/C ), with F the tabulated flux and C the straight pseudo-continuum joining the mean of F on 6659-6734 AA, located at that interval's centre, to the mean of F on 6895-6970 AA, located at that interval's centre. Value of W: 0.03 mag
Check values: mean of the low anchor 15.3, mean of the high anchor 14.6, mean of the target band 14.7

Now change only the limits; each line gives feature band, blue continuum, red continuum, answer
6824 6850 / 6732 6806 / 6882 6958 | 0.05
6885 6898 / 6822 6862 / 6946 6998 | 0.03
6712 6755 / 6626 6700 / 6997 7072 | 0.07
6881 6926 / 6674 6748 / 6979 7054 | 0.13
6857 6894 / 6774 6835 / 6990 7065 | 0.11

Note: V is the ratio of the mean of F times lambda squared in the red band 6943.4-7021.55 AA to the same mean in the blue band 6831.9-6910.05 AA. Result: 1.2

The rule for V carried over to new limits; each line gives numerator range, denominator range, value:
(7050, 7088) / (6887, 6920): 1.23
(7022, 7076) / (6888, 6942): 1.20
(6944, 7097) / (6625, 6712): 1.11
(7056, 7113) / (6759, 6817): 1.18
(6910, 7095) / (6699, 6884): 1.15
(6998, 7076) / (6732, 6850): 1.20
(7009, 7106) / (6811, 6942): 1.21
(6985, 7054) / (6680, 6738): 1.14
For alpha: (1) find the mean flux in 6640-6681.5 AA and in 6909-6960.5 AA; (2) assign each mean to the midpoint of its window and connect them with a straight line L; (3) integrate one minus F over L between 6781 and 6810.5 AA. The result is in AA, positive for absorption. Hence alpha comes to 1.8 AA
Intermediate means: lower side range 15.7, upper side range 14.8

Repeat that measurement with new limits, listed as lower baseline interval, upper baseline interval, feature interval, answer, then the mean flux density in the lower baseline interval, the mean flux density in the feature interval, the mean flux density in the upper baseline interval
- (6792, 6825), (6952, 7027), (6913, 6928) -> 0.9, 14.2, 14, 15.4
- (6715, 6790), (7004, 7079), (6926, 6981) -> 1.2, 14.7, 15.3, 16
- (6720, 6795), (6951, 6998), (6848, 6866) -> 1.9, 14.7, 13.4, 15.4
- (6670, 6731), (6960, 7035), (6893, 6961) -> 3.7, 15.3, 14.5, 15.4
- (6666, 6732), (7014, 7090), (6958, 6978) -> 0.5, 15.3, 15.5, 16.1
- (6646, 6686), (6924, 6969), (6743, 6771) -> 1.3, 15.6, 14.7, 15.1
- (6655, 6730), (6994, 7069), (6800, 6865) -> 7.0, 15.4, 13.9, 15.9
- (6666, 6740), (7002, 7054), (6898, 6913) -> 1.9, 15.2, 13.7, 15.9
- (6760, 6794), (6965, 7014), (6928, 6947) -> 0.2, 14.6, 15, 15.3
